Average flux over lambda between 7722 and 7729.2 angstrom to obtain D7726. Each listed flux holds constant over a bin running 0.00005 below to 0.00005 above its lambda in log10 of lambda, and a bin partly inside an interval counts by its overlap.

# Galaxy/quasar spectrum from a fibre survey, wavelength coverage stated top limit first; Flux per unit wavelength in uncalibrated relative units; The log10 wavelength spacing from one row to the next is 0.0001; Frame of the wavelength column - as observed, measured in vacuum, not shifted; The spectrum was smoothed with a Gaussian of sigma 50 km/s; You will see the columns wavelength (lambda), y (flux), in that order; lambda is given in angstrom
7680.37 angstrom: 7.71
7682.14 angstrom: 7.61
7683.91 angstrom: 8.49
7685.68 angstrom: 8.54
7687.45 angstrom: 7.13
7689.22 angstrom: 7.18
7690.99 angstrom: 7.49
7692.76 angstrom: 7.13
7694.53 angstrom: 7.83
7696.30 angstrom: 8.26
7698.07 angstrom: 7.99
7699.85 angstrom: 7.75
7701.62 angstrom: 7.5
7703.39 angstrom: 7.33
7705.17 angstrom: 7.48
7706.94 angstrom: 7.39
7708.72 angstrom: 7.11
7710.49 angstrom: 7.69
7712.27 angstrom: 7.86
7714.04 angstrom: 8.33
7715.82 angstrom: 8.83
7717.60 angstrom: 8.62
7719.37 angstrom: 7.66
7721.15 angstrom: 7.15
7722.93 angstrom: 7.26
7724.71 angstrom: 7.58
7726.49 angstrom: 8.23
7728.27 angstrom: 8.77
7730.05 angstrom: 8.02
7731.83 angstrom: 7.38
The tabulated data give 7.95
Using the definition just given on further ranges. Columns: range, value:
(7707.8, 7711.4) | 7.39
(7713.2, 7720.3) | 8.35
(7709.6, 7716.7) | 8.18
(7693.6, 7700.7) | 7.95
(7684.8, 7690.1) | 7.62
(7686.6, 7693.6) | 7.24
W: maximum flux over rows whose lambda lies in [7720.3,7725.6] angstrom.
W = 7.58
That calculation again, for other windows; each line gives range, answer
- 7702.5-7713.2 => 7.86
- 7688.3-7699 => 8.26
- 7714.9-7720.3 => 8.83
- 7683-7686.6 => 8.54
